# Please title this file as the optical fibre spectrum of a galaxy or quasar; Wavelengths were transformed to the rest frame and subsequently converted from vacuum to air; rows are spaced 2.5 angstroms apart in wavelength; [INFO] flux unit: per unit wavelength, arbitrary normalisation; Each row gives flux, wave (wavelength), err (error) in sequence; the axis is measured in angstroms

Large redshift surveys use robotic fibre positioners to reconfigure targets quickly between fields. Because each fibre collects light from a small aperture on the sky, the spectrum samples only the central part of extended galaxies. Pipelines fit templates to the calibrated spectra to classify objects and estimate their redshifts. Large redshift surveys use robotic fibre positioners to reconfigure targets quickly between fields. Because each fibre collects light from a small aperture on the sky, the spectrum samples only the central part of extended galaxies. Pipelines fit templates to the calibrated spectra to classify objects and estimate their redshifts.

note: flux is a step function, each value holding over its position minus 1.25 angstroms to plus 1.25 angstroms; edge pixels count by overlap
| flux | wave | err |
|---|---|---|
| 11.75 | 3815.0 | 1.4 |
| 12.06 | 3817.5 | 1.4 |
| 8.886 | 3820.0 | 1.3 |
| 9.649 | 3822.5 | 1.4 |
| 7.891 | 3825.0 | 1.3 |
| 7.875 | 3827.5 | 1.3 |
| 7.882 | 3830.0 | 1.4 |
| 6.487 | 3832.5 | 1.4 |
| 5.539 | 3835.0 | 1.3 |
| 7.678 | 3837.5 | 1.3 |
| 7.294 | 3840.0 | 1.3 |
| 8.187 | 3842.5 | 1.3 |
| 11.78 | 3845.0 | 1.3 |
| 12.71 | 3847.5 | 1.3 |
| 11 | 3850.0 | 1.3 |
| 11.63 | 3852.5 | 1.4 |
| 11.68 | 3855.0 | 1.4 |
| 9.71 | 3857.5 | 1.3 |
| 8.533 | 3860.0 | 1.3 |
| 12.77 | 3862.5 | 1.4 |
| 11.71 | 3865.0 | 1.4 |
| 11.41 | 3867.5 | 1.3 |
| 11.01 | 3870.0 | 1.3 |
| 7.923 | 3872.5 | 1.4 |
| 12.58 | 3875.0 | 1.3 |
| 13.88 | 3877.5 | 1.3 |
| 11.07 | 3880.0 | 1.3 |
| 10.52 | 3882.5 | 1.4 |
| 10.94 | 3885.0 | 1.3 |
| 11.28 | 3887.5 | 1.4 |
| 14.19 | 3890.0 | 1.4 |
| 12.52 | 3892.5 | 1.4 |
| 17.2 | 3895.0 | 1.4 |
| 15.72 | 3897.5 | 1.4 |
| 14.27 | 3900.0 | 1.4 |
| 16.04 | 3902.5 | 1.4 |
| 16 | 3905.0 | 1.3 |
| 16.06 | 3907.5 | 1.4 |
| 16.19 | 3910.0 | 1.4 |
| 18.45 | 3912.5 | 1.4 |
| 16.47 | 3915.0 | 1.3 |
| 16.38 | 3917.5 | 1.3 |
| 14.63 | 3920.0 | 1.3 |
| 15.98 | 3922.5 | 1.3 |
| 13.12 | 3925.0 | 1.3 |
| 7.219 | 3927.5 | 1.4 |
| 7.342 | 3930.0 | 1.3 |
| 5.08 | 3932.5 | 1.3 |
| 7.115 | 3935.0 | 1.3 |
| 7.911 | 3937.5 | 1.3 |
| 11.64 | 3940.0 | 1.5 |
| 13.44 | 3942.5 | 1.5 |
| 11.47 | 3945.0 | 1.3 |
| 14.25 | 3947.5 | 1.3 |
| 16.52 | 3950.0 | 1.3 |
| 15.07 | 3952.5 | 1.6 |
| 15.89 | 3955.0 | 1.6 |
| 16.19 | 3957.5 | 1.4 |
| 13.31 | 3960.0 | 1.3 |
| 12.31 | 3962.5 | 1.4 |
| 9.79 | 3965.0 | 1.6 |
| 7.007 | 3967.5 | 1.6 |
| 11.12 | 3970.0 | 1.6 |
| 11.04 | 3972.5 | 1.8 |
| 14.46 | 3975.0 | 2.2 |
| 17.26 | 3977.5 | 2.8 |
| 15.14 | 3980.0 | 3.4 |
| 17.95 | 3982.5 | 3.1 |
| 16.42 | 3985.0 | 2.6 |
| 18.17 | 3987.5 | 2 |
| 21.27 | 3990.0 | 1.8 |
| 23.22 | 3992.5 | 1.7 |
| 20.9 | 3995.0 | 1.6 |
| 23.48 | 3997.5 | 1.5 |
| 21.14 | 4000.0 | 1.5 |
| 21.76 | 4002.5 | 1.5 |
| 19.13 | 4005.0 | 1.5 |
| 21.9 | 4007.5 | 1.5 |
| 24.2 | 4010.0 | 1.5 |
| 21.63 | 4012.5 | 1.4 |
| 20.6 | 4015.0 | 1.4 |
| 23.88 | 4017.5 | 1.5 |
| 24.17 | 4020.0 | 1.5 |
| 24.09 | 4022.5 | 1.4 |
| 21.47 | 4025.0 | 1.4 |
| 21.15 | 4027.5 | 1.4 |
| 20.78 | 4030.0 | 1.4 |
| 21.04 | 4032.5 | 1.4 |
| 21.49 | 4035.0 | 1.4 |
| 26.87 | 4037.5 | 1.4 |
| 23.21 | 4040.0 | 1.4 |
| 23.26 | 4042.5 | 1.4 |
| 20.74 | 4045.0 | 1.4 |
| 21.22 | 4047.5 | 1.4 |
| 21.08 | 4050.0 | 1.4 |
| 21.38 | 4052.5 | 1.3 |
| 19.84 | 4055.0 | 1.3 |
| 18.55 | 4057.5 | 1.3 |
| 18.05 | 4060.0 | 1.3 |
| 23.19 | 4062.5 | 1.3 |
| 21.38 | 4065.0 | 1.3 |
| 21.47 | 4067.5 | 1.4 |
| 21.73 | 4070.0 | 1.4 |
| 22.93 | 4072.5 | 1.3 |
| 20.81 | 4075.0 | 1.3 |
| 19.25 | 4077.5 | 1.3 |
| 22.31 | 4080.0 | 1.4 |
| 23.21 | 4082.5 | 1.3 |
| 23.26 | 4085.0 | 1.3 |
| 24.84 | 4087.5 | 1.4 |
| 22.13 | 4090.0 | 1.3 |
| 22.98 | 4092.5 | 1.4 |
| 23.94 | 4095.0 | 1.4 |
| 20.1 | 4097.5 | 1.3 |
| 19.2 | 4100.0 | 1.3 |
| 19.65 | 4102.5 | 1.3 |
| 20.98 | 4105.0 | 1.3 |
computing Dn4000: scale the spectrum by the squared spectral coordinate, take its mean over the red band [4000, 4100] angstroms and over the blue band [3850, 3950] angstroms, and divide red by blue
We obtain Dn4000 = 1.89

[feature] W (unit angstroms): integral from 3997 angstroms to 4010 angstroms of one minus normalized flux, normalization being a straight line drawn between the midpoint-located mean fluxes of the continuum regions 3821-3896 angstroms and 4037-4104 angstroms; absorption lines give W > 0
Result -2.5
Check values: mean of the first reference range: 10.5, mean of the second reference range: 21.7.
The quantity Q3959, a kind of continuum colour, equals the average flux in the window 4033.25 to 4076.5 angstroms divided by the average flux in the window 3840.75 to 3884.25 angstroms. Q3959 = 1.96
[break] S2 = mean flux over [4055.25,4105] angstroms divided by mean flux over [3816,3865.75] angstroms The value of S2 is 2.3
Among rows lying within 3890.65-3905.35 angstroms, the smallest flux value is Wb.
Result 12.52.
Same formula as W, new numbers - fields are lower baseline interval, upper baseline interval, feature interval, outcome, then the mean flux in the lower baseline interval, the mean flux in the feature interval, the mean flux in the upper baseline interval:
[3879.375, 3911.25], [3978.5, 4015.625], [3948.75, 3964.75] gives 3.0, 14.1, 14.6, 20.4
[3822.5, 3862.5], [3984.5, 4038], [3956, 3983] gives 8.0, 9.19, 13.1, 21.8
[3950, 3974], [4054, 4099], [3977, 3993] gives -4.2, 12.6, 18.3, 21.7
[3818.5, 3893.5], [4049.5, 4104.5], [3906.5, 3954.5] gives 3.4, 10.2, 12.9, 21.4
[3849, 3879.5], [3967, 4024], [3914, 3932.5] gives 2.9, 11.2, 12.4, 19.3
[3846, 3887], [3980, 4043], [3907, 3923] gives -1.8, 11.2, 16.3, 21.6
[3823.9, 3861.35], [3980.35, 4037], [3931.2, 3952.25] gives 6.9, 9.07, 11.1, 21.3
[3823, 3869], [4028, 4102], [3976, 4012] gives -4.7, 9.55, 20.1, 21.7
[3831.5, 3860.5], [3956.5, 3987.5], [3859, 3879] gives -2.1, 9.4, 11.3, 13.7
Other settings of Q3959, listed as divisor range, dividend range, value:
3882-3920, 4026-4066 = 1.44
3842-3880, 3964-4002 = 1.50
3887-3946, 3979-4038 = 1.61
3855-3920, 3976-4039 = 1.59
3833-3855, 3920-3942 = 1.04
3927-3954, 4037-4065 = 1.99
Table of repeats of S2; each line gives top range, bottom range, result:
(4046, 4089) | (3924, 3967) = 1.86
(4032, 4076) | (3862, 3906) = 1.68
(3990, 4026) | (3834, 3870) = 2.18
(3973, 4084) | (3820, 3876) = 2.18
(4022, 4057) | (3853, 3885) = 1.97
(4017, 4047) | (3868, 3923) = 1.62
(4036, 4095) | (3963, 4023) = 1.18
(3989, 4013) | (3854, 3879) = 1.97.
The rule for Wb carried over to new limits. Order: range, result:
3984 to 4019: 16.42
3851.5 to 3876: 7.923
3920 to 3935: 5.08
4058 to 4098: 18.05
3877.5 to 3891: 10.52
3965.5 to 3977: 7.007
